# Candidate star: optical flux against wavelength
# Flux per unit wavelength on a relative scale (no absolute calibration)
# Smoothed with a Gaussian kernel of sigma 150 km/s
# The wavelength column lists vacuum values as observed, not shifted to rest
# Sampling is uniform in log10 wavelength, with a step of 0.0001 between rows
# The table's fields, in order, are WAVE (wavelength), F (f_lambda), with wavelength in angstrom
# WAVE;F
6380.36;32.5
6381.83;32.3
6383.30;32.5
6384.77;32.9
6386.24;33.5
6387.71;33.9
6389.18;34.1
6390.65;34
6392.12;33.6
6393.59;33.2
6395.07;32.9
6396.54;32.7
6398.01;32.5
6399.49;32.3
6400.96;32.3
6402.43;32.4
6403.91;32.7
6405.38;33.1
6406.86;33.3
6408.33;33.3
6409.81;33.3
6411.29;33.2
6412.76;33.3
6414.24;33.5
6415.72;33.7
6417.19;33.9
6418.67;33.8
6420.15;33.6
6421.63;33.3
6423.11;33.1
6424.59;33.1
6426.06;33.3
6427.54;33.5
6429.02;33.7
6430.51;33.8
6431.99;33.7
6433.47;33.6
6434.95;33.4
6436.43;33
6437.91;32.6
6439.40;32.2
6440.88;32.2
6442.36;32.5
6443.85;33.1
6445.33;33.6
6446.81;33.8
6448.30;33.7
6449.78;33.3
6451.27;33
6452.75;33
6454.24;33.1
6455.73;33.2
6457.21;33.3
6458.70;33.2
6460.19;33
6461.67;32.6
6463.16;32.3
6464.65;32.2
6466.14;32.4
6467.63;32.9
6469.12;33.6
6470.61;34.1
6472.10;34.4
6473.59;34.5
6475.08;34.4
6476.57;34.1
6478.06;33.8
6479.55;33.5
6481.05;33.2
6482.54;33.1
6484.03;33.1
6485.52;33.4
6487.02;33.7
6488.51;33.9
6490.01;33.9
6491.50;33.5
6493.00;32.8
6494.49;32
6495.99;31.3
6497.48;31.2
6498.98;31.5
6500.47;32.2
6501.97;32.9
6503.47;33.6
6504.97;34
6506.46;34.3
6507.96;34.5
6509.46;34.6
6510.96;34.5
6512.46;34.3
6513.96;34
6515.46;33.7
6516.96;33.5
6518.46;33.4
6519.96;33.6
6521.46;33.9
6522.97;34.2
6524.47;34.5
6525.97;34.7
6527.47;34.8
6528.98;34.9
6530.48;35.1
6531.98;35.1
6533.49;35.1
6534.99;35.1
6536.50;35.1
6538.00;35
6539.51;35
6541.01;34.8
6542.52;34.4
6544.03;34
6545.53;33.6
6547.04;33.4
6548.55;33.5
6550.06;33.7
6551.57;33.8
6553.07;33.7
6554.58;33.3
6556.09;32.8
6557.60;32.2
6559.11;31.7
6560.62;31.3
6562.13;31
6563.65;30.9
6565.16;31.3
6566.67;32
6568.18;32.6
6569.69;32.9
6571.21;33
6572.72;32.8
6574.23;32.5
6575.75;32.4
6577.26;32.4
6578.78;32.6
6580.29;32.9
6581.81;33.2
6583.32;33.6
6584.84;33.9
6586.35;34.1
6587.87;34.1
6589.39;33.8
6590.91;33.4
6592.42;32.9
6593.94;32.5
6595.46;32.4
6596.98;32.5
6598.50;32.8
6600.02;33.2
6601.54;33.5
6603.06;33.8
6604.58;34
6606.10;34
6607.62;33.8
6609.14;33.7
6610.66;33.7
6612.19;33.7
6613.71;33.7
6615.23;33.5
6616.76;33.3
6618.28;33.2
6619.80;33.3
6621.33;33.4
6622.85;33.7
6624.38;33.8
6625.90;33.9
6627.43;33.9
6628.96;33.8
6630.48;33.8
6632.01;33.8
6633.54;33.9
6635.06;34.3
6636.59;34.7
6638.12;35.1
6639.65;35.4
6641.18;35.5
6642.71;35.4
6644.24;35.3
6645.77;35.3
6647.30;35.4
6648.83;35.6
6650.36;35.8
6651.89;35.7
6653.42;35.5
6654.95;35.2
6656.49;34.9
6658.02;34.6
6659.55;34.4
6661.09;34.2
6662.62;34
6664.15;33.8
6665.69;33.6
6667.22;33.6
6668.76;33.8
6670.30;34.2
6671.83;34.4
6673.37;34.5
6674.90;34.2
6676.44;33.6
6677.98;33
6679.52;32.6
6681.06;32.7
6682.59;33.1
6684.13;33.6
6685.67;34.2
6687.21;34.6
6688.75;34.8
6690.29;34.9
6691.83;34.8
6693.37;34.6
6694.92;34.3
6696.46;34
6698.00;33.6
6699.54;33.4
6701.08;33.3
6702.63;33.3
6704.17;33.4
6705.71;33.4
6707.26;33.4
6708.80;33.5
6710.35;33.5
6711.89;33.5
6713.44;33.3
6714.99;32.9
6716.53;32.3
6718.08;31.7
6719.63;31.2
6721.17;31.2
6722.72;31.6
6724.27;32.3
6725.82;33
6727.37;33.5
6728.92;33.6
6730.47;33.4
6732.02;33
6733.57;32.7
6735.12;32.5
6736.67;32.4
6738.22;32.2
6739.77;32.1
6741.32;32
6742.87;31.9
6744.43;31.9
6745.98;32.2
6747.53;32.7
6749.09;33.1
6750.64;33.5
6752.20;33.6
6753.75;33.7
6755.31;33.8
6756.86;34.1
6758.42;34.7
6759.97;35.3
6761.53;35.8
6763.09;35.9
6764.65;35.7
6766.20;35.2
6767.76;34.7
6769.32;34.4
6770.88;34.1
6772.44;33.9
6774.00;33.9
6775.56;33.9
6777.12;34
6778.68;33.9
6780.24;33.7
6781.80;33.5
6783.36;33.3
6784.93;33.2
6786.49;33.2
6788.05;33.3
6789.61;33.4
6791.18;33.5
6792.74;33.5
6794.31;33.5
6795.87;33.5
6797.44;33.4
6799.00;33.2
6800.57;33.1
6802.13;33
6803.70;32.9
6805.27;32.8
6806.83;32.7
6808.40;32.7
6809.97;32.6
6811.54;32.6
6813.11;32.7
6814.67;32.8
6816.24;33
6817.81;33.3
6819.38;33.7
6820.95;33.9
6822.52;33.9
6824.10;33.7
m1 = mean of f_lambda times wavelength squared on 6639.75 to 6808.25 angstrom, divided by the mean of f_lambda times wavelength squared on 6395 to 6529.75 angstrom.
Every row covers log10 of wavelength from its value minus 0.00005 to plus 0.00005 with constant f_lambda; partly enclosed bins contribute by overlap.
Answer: 1.1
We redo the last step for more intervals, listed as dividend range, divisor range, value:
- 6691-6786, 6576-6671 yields 1.02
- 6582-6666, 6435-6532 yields 1.06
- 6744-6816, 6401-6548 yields 1.10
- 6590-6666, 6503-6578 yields 1.04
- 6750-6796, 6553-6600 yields 1.11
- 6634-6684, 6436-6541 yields 1.08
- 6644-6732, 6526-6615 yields 1.05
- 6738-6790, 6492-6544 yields 1.07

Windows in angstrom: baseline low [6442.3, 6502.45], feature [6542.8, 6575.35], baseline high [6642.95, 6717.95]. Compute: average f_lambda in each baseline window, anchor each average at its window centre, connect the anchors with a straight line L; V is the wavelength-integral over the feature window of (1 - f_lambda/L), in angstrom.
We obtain 0.8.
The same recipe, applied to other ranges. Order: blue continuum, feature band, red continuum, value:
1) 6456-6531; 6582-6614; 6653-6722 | 0.1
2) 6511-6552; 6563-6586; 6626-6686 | 1.1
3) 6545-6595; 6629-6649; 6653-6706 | -0.7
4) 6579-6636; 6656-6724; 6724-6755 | -1.0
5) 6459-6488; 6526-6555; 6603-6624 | -0.8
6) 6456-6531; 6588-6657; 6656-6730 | -1.1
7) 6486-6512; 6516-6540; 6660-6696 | -0.9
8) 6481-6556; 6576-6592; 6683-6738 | 0.1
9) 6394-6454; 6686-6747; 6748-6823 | 0.9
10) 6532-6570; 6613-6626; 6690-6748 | -0.1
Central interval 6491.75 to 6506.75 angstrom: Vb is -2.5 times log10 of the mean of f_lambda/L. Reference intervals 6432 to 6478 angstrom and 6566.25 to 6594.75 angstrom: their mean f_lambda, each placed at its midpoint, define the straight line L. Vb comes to 0.02 mag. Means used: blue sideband 33.2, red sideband 33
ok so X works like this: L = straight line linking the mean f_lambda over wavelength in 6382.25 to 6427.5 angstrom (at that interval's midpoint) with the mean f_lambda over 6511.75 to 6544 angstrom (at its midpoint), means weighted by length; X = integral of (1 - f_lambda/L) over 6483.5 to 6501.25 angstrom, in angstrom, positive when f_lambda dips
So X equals 0.7 angstrom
